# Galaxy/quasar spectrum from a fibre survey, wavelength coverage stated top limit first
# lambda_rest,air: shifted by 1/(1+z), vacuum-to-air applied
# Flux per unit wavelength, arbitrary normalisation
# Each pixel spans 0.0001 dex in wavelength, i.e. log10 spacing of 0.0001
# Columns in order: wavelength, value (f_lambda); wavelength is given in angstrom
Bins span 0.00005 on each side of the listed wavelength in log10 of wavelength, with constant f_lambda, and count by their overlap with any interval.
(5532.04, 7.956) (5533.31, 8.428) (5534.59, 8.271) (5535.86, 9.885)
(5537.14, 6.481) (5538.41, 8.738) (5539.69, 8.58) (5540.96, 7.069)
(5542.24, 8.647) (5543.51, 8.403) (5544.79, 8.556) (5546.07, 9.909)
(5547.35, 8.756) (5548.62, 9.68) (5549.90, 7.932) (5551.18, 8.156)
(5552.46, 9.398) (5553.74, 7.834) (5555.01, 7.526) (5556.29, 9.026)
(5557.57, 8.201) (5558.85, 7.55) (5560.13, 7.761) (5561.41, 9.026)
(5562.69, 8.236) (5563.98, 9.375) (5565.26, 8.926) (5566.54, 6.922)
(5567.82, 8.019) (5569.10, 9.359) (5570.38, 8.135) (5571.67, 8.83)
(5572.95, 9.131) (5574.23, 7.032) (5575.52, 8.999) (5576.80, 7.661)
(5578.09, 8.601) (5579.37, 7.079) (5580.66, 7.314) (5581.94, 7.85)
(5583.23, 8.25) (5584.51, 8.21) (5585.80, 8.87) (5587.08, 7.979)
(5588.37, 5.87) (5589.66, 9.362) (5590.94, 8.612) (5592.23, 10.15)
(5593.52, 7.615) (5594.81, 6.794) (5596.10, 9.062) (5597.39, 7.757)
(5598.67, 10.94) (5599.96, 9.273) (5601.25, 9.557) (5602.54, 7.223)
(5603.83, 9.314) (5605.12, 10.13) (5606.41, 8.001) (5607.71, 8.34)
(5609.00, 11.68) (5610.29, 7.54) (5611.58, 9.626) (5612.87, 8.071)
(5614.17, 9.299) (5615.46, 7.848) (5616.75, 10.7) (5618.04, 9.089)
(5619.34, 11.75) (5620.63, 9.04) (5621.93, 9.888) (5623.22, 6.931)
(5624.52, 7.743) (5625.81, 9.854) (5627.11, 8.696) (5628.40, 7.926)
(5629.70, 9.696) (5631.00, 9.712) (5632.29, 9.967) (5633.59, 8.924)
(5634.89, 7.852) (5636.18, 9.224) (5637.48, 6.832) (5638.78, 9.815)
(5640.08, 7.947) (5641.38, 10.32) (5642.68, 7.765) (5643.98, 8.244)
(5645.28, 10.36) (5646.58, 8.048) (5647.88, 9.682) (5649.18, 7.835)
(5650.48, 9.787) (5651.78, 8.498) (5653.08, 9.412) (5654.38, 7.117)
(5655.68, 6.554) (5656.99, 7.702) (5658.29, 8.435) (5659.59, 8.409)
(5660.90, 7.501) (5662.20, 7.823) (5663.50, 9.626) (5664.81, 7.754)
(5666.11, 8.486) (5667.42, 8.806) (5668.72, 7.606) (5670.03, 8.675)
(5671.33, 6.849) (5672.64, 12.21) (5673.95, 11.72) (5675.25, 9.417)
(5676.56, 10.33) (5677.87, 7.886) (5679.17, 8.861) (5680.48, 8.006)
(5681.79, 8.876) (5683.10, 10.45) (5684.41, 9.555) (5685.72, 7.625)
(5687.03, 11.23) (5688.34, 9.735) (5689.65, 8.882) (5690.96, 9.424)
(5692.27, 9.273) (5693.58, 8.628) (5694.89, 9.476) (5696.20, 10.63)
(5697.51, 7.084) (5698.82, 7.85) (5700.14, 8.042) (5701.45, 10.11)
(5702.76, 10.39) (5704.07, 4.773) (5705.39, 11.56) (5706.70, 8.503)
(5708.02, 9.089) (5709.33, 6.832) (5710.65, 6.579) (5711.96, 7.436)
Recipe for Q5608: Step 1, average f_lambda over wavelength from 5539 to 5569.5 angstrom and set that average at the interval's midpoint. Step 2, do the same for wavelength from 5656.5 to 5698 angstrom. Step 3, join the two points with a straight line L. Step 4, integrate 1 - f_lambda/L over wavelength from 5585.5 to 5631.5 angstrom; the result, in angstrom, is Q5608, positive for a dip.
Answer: -1.1 angstrom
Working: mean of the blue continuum 8.45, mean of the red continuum 8.98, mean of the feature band 8.88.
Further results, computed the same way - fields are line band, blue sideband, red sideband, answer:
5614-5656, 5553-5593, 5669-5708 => -0.7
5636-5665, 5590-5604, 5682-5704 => 1.6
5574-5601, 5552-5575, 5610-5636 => 1.1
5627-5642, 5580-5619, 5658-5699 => -0.1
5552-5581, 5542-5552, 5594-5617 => 1.8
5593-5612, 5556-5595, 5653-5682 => -1.2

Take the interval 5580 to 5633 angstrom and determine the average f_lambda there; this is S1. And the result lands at 8.82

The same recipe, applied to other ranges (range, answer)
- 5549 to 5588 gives 8.23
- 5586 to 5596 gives 8.14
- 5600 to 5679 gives 8.85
